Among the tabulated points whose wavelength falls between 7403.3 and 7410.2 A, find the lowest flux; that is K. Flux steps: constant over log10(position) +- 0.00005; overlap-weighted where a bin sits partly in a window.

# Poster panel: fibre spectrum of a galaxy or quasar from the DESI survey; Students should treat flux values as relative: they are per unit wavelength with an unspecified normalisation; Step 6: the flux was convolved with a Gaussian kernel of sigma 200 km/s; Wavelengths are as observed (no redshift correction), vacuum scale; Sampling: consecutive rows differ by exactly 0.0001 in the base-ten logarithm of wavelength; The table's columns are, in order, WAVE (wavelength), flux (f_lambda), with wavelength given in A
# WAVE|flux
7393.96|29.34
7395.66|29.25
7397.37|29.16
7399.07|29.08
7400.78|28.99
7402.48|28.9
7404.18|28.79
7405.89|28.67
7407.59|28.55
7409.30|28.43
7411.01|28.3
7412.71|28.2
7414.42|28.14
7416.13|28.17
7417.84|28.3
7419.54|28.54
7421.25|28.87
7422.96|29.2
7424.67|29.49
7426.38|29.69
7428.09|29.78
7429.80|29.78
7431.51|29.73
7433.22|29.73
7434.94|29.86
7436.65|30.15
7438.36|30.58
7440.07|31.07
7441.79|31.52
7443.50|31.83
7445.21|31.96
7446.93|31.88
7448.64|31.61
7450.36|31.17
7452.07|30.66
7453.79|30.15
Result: 28.43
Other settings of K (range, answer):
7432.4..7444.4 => 29.73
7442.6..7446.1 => 31.83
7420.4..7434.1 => 28.87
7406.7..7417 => 28.14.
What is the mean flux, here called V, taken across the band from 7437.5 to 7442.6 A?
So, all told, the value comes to 31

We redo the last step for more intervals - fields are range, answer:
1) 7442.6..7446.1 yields 31.9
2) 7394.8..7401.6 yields 29.1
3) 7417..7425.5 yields 28.9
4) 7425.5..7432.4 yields 29.8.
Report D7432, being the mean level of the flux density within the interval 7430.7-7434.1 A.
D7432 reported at 29.7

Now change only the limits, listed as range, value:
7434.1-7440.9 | 30.4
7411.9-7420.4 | 28.3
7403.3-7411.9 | 28.6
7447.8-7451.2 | 31.3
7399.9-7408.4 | 28.8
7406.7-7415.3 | 28.3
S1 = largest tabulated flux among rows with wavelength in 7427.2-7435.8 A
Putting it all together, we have 29.86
